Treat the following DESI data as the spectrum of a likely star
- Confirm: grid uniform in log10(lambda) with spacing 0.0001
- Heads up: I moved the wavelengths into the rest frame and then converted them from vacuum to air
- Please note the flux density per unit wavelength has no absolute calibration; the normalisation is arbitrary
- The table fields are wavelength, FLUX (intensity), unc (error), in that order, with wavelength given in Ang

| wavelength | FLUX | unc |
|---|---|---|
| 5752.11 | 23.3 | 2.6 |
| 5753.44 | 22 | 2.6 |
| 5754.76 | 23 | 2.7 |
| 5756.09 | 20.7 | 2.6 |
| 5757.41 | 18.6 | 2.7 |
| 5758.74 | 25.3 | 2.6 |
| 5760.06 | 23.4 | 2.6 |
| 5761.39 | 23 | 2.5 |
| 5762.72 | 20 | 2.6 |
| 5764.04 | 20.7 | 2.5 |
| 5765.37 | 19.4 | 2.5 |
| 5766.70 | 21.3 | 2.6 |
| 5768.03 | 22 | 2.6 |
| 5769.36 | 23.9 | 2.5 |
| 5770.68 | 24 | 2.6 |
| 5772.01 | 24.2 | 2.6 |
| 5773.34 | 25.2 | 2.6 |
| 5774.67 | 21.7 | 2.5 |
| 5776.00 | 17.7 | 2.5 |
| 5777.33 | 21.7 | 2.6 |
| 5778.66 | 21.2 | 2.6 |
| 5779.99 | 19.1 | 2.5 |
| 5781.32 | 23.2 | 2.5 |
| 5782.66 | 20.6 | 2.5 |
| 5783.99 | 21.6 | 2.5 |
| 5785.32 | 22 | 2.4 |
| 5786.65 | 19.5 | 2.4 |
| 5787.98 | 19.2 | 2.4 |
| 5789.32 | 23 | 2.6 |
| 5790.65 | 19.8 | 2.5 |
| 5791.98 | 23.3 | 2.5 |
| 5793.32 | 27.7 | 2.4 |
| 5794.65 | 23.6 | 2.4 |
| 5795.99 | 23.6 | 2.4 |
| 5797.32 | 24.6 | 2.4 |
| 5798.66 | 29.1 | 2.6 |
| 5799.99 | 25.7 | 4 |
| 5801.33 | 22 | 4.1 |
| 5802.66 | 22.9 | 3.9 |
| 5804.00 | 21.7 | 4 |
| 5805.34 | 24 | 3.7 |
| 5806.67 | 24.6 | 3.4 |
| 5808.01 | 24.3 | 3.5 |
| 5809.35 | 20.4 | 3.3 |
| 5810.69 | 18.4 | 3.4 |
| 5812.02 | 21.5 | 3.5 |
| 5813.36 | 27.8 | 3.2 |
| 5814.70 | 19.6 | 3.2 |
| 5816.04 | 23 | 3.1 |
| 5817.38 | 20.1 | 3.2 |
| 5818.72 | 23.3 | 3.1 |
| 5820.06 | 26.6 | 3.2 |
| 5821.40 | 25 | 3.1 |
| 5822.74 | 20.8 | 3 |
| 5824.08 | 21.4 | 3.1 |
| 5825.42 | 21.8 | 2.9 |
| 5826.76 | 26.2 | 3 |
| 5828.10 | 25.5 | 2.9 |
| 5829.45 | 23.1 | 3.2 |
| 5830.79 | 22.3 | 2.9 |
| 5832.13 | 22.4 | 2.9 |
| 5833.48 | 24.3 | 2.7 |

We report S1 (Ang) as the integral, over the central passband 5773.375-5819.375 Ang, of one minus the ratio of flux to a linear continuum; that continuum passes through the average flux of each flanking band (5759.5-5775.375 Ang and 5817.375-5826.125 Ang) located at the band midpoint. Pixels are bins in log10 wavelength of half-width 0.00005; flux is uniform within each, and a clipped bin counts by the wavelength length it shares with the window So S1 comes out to 0.5 Ang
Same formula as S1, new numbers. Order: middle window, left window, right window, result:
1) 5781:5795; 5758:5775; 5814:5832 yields 0.42 Ang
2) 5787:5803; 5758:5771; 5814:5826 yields -0.94 Ang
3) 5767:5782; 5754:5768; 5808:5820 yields -0.30 Ang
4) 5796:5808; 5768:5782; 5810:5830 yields -0.88 Ang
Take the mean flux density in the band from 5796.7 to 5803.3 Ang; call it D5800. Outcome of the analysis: 24.9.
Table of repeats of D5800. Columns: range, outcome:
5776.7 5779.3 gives 21.5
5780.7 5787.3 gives 21.4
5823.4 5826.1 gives 21.6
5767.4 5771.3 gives 23.3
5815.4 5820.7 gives 23.2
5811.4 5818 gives 22.4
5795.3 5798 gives 24.1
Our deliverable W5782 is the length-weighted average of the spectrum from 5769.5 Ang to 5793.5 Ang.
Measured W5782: 21.9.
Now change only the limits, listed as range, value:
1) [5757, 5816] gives 22.4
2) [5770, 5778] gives 22.4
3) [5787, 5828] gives 23.2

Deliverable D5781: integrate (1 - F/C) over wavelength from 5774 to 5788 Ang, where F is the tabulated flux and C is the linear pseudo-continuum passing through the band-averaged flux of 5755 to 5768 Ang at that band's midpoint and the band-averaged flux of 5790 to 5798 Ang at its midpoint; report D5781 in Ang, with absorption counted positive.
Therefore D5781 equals 1.3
